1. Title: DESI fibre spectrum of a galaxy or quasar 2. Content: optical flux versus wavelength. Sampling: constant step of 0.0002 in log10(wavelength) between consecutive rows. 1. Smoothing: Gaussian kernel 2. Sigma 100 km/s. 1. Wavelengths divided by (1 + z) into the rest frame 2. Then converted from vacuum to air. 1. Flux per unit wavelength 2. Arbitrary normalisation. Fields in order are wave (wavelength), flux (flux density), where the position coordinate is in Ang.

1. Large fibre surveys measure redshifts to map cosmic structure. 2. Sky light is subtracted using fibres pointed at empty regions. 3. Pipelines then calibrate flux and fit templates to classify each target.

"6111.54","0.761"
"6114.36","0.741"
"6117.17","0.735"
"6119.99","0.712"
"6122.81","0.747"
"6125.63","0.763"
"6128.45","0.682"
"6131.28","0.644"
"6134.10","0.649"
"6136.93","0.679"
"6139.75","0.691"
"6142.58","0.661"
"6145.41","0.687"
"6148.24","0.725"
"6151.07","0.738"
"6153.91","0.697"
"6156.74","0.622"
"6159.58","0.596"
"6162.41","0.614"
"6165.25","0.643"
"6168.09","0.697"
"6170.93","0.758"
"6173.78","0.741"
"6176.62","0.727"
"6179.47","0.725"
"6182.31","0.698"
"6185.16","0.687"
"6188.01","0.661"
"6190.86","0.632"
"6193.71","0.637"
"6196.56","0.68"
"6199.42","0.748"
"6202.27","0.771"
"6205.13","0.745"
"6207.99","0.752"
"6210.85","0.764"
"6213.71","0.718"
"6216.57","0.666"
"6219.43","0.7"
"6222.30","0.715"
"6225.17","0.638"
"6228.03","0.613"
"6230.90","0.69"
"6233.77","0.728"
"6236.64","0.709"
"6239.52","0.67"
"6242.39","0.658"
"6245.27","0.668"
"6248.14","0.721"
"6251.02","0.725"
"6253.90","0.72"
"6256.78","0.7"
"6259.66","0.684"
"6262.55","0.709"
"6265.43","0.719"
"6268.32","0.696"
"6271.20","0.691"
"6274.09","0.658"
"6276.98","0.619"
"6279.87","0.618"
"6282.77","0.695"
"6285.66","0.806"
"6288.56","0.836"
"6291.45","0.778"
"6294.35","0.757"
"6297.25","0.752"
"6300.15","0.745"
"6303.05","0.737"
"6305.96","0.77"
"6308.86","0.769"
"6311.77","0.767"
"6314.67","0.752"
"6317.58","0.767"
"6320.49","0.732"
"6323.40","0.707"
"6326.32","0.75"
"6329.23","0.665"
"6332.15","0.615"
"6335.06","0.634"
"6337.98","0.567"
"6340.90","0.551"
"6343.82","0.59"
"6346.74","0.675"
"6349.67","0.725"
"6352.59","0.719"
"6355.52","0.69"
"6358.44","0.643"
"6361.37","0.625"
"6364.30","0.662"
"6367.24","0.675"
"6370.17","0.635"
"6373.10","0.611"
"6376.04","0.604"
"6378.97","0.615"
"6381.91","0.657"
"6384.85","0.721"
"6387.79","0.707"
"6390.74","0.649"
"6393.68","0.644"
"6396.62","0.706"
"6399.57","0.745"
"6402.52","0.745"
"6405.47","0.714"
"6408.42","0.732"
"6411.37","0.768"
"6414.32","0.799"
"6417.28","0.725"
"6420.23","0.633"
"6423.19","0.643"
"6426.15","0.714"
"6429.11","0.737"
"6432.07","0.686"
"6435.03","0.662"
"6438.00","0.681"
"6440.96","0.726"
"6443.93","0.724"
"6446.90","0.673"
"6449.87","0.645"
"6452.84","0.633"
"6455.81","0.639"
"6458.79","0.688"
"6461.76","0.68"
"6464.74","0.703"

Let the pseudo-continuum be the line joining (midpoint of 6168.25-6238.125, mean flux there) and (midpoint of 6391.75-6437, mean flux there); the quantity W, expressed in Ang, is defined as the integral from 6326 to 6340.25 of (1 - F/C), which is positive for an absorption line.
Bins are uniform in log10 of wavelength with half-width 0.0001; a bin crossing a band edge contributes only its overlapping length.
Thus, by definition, 1.5 Ang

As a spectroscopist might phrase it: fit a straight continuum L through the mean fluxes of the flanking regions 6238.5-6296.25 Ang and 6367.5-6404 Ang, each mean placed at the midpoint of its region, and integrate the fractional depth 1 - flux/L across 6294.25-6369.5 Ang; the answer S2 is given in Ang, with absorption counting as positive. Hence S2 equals -0.5 Ang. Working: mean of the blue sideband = 0.707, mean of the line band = 0.692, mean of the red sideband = 0.67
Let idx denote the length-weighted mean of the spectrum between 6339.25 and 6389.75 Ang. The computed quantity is 0.653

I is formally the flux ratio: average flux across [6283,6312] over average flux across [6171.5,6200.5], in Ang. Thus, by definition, 1.1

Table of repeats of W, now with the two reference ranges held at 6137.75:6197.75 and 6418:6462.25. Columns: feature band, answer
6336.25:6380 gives 2.6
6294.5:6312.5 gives -2.0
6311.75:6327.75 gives -1.5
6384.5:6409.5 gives -1.0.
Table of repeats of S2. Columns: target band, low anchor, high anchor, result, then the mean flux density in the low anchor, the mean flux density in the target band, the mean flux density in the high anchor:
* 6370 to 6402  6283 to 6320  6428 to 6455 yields 2.20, 0.766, 0.667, 0.683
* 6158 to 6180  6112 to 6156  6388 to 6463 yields 0.52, 0.703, 0.686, 0.696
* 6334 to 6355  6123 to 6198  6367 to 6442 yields 1.48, 0.683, 0.64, 0.69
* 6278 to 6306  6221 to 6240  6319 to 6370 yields -3.23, 0.681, 0.746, 0.66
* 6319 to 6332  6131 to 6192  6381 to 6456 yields -0.22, 0.681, 0.703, 0.698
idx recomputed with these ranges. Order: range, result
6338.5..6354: 0.647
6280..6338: 0.731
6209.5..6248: 0.688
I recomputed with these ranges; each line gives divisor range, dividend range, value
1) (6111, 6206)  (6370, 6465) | 0.99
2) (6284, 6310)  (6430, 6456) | 0.88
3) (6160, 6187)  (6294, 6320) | 1.09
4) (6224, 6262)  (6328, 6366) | 0.94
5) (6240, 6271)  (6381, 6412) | 1.01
